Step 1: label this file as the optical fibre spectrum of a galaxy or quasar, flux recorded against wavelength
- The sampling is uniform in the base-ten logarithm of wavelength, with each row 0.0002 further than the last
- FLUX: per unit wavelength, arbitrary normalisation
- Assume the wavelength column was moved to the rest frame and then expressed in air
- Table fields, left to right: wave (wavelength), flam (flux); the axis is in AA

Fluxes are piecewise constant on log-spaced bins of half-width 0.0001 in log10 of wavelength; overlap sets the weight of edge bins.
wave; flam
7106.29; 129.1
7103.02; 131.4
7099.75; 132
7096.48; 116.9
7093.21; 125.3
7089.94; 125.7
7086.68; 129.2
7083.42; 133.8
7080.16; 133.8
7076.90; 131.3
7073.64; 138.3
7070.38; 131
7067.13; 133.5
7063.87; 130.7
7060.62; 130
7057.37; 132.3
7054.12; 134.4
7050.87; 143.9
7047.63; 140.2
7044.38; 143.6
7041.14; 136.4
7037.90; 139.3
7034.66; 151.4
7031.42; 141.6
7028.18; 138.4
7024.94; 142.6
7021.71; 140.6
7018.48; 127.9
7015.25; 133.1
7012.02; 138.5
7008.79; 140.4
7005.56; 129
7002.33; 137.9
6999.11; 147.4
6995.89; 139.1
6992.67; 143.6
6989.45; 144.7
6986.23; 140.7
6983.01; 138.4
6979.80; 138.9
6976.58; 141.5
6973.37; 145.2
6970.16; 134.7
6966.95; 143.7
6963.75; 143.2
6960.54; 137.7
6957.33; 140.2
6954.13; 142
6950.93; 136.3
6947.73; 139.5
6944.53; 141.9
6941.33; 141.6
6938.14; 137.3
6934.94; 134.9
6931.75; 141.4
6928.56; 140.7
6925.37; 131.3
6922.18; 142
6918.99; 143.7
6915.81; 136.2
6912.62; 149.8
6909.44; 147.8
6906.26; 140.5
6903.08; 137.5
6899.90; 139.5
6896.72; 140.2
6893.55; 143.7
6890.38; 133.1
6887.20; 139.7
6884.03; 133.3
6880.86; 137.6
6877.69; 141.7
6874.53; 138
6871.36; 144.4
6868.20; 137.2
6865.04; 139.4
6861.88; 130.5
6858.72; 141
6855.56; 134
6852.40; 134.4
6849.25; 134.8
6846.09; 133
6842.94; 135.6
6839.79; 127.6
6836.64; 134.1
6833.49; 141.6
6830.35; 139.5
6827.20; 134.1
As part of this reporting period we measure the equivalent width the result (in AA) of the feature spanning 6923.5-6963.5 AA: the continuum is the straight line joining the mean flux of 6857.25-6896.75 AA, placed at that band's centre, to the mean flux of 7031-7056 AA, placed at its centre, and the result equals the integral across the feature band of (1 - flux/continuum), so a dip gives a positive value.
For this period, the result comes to 0.2 AA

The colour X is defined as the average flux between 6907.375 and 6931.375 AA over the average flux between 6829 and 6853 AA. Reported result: 1.05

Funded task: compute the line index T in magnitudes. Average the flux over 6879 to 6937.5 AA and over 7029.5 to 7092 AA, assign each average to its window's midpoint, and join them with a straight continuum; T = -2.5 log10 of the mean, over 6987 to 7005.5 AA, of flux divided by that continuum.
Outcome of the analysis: -0.031 mag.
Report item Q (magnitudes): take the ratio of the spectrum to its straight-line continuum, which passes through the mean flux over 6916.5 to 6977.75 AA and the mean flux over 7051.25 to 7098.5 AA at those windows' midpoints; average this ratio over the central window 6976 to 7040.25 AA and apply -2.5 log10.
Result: -0.03 mag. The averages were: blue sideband 140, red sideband 131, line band 140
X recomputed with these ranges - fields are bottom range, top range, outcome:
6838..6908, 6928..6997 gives 1.02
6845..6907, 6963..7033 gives 1.01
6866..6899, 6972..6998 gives 1.02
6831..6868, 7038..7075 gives 1.01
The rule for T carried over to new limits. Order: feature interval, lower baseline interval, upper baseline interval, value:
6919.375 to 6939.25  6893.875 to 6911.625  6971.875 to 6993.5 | 0.03 mag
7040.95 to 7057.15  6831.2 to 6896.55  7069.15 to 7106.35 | -0.07 mag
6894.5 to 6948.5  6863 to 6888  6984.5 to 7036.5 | -0.01 mag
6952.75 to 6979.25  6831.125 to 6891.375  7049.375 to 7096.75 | -0.05 mag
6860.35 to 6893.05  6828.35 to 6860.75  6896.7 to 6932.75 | 0.00 mag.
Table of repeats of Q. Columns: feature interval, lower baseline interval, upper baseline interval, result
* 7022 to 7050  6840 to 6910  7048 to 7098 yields -0.07 mag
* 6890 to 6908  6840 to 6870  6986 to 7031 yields -0.03 mag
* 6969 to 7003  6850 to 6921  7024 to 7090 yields -0.03 mag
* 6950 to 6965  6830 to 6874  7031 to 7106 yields -0.04 mag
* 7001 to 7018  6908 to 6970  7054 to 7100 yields 0.00 mag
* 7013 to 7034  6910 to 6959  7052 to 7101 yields -0.03 mag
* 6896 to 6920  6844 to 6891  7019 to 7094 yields -0.04 mag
